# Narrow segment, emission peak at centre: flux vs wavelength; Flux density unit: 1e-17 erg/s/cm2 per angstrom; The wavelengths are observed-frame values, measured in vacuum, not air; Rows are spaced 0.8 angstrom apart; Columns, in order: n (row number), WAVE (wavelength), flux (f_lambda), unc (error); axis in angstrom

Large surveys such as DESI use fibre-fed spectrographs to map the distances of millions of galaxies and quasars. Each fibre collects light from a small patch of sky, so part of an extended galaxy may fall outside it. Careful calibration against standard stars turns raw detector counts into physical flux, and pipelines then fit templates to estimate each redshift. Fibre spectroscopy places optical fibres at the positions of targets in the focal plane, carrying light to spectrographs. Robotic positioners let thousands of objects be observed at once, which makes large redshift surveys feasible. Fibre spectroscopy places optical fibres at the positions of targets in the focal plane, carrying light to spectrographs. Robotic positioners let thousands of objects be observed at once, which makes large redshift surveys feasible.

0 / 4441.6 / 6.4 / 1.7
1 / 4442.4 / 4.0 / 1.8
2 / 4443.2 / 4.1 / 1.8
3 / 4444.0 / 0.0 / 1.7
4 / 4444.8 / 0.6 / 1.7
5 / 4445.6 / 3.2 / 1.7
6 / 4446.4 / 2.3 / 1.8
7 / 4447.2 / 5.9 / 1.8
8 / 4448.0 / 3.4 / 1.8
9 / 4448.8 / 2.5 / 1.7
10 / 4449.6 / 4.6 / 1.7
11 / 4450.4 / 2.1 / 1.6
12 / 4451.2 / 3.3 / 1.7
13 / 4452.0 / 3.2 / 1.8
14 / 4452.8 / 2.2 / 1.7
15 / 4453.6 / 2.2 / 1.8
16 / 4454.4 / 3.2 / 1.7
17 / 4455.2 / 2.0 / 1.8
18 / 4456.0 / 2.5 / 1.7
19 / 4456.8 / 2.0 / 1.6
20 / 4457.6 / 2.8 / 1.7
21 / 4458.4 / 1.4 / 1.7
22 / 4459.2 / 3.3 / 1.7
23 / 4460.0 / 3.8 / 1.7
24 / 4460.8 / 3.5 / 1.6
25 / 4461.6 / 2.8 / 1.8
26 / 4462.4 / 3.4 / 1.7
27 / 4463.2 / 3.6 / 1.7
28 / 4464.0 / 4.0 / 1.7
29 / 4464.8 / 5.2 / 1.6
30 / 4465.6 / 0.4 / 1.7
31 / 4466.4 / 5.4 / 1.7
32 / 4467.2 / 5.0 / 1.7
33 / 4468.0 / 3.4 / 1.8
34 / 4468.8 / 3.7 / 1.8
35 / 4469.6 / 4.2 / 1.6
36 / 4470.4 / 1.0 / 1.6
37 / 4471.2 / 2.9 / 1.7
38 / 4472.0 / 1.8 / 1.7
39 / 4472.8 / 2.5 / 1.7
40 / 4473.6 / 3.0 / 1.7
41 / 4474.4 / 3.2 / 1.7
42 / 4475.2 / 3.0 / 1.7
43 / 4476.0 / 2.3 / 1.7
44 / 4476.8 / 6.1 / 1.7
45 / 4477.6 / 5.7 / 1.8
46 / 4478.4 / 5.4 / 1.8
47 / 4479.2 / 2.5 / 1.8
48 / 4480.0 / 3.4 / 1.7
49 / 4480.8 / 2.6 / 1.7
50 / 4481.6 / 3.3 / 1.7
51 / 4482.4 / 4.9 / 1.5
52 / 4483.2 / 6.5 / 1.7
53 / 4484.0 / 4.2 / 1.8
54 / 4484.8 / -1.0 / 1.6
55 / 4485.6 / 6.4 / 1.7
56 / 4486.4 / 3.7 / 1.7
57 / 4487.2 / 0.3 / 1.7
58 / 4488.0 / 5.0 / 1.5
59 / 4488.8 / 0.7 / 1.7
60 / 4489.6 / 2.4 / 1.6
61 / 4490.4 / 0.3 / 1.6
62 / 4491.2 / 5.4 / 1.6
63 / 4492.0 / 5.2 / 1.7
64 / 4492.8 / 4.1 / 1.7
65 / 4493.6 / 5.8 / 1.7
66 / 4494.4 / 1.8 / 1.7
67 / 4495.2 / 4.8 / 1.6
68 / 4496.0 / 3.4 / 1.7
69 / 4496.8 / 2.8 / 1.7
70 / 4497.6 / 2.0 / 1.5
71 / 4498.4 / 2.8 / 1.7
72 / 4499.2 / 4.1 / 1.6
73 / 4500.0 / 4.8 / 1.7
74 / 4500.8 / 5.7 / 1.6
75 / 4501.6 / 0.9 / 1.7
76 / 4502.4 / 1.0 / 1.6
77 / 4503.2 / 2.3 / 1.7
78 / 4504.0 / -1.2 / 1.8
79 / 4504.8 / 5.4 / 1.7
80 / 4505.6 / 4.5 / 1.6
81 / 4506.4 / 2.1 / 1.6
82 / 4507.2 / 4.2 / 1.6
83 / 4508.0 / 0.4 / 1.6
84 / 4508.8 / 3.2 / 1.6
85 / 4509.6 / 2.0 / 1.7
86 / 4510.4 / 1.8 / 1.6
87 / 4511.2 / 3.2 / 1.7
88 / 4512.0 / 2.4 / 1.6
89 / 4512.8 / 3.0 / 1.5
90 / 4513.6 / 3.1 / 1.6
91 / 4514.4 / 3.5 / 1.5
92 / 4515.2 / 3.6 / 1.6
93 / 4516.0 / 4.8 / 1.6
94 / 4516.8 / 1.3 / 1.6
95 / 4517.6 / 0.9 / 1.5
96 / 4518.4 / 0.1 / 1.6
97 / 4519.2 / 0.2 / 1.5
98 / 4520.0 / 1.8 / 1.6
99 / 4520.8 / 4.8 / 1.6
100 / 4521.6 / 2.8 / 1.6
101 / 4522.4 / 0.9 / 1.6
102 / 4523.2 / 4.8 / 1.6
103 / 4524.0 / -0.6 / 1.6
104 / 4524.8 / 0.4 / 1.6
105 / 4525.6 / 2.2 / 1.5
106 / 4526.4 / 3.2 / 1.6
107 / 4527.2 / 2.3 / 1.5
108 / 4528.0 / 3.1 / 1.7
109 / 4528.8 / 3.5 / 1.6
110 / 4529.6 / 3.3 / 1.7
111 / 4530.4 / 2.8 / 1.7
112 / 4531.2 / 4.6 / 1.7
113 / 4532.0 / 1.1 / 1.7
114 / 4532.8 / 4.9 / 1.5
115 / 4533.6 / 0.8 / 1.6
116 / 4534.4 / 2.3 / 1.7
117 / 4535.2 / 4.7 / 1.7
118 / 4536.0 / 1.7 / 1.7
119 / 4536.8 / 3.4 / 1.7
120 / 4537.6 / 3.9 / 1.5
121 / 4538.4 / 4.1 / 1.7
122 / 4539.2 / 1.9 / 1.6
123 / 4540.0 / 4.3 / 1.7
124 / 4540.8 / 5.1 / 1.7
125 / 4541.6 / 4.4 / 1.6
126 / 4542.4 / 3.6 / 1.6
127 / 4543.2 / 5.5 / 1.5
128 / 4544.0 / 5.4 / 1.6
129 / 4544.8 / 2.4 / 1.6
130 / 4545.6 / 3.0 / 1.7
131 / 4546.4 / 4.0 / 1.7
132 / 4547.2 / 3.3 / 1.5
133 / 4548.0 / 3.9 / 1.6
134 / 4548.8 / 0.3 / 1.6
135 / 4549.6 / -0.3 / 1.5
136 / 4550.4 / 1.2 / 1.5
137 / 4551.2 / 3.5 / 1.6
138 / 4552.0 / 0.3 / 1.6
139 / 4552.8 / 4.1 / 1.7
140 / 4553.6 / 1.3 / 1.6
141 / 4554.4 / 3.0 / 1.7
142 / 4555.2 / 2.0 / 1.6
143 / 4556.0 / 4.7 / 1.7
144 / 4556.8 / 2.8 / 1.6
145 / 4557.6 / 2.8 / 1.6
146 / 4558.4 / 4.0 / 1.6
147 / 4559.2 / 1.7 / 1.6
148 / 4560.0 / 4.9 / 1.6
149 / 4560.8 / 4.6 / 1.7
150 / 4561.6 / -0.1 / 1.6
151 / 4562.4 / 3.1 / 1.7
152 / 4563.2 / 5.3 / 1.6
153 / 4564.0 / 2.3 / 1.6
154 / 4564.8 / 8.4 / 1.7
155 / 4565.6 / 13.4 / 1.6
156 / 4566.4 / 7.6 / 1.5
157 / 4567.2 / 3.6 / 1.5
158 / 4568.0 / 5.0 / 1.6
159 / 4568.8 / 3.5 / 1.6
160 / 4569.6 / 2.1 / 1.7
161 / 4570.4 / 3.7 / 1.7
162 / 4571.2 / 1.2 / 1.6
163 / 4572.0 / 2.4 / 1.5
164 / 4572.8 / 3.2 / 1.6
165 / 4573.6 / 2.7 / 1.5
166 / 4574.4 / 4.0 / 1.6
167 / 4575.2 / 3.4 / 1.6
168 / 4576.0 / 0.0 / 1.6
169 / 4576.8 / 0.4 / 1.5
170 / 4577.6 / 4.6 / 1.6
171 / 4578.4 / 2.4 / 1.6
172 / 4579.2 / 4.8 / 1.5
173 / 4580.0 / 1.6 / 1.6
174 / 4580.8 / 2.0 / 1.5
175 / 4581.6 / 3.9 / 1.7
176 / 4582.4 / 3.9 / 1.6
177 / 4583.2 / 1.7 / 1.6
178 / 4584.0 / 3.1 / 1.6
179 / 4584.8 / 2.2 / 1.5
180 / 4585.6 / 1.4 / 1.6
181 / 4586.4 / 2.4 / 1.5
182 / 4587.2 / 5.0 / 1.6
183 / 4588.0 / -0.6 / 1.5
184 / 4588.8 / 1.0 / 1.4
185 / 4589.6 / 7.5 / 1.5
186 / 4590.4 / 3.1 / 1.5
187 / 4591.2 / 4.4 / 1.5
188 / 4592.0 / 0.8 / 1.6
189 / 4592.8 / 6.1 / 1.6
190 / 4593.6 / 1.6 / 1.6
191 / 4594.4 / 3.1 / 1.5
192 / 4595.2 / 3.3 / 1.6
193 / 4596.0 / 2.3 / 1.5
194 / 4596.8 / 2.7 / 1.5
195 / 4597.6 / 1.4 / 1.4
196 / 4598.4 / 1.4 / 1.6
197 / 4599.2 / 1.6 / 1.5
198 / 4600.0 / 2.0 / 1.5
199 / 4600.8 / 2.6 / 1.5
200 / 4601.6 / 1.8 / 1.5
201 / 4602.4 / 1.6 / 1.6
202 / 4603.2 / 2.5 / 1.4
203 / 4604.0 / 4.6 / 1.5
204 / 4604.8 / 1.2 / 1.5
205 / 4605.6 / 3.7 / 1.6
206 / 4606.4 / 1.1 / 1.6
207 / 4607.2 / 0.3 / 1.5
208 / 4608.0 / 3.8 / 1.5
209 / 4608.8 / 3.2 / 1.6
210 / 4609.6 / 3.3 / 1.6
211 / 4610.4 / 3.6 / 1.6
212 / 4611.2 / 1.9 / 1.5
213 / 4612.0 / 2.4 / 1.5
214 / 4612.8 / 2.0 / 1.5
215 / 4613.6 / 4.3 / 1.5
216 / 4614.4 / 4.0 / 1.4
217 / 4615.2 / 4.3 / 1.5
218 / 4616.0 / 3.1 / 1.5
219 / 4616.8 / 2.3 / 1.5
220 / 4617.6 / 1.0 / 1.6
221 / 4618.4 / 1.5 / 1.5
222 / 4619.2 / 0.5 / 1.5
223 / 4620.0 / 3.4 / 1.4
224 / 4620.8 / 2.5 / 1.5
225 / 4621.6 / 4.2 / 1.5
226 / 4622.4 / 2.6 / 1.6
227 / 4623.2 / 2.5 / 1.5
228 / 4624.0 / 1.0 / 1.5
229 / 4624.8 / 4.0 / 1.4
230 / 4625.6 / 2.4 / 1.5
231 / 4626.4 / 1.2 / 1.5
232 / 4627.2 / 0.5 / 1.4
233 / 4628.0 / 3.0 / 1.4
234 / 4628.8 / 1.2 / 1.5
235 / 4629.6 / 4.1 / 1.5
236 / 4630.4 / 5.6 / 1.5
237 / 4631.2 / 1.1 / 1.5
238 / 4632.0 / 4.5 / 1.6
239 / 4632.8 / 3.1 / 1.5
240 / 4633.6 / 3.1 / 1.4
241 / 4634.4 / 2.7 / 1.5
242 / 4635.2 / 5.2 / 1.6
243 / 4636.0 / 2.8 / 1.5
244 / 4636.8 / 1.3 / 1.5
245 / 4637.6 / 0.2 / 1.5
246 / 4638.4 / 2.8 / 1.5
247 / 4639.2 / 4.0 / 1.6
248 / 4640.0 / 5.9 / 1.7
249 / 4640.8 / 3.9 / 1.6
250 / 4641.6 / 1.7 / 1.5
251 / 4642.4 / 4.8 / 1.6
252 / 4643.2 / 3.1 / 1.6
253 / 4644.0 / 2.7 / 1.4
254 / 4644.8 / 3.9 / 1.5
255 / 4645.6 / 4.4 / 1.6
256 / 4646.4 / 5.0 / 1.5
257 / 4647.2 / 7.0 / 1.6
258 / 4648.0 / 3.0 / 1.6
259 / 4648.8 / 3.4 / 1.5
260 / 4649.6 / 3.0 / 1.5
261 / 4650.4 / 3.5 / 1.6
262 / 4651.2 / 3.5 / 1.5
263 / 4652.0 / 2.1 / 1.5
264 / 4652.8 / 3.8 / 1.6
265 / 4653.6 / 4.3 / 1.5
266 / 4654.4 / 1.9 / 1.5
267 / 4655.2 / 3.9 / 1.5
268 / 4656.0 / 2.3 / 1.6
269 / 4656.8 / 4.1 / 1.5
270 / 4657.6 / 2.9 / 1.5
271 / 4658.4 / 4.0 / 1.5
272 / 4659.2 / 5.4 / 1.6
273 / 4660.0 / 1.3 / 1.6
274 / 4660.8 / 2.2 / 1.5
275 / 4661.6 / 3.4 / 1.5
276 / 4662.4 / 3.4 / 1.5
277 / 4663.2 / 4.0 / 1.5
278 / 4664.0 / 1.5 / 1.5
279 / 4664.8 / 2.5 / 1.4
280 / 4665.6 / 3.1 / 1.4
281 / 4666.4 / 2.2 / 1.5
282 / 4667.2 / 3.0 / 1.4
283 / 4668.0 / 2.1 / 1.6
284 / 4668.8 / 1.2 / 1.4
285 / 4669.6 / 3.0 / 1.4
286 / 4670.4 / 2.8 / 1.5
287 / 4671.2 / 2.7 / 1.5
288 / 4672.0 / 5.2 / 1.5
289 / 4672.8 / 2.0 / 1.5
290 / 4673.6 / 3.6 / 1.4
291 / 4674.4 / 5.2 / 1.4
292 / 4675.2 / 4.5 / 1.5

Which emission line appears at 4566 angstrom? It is Hgamma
